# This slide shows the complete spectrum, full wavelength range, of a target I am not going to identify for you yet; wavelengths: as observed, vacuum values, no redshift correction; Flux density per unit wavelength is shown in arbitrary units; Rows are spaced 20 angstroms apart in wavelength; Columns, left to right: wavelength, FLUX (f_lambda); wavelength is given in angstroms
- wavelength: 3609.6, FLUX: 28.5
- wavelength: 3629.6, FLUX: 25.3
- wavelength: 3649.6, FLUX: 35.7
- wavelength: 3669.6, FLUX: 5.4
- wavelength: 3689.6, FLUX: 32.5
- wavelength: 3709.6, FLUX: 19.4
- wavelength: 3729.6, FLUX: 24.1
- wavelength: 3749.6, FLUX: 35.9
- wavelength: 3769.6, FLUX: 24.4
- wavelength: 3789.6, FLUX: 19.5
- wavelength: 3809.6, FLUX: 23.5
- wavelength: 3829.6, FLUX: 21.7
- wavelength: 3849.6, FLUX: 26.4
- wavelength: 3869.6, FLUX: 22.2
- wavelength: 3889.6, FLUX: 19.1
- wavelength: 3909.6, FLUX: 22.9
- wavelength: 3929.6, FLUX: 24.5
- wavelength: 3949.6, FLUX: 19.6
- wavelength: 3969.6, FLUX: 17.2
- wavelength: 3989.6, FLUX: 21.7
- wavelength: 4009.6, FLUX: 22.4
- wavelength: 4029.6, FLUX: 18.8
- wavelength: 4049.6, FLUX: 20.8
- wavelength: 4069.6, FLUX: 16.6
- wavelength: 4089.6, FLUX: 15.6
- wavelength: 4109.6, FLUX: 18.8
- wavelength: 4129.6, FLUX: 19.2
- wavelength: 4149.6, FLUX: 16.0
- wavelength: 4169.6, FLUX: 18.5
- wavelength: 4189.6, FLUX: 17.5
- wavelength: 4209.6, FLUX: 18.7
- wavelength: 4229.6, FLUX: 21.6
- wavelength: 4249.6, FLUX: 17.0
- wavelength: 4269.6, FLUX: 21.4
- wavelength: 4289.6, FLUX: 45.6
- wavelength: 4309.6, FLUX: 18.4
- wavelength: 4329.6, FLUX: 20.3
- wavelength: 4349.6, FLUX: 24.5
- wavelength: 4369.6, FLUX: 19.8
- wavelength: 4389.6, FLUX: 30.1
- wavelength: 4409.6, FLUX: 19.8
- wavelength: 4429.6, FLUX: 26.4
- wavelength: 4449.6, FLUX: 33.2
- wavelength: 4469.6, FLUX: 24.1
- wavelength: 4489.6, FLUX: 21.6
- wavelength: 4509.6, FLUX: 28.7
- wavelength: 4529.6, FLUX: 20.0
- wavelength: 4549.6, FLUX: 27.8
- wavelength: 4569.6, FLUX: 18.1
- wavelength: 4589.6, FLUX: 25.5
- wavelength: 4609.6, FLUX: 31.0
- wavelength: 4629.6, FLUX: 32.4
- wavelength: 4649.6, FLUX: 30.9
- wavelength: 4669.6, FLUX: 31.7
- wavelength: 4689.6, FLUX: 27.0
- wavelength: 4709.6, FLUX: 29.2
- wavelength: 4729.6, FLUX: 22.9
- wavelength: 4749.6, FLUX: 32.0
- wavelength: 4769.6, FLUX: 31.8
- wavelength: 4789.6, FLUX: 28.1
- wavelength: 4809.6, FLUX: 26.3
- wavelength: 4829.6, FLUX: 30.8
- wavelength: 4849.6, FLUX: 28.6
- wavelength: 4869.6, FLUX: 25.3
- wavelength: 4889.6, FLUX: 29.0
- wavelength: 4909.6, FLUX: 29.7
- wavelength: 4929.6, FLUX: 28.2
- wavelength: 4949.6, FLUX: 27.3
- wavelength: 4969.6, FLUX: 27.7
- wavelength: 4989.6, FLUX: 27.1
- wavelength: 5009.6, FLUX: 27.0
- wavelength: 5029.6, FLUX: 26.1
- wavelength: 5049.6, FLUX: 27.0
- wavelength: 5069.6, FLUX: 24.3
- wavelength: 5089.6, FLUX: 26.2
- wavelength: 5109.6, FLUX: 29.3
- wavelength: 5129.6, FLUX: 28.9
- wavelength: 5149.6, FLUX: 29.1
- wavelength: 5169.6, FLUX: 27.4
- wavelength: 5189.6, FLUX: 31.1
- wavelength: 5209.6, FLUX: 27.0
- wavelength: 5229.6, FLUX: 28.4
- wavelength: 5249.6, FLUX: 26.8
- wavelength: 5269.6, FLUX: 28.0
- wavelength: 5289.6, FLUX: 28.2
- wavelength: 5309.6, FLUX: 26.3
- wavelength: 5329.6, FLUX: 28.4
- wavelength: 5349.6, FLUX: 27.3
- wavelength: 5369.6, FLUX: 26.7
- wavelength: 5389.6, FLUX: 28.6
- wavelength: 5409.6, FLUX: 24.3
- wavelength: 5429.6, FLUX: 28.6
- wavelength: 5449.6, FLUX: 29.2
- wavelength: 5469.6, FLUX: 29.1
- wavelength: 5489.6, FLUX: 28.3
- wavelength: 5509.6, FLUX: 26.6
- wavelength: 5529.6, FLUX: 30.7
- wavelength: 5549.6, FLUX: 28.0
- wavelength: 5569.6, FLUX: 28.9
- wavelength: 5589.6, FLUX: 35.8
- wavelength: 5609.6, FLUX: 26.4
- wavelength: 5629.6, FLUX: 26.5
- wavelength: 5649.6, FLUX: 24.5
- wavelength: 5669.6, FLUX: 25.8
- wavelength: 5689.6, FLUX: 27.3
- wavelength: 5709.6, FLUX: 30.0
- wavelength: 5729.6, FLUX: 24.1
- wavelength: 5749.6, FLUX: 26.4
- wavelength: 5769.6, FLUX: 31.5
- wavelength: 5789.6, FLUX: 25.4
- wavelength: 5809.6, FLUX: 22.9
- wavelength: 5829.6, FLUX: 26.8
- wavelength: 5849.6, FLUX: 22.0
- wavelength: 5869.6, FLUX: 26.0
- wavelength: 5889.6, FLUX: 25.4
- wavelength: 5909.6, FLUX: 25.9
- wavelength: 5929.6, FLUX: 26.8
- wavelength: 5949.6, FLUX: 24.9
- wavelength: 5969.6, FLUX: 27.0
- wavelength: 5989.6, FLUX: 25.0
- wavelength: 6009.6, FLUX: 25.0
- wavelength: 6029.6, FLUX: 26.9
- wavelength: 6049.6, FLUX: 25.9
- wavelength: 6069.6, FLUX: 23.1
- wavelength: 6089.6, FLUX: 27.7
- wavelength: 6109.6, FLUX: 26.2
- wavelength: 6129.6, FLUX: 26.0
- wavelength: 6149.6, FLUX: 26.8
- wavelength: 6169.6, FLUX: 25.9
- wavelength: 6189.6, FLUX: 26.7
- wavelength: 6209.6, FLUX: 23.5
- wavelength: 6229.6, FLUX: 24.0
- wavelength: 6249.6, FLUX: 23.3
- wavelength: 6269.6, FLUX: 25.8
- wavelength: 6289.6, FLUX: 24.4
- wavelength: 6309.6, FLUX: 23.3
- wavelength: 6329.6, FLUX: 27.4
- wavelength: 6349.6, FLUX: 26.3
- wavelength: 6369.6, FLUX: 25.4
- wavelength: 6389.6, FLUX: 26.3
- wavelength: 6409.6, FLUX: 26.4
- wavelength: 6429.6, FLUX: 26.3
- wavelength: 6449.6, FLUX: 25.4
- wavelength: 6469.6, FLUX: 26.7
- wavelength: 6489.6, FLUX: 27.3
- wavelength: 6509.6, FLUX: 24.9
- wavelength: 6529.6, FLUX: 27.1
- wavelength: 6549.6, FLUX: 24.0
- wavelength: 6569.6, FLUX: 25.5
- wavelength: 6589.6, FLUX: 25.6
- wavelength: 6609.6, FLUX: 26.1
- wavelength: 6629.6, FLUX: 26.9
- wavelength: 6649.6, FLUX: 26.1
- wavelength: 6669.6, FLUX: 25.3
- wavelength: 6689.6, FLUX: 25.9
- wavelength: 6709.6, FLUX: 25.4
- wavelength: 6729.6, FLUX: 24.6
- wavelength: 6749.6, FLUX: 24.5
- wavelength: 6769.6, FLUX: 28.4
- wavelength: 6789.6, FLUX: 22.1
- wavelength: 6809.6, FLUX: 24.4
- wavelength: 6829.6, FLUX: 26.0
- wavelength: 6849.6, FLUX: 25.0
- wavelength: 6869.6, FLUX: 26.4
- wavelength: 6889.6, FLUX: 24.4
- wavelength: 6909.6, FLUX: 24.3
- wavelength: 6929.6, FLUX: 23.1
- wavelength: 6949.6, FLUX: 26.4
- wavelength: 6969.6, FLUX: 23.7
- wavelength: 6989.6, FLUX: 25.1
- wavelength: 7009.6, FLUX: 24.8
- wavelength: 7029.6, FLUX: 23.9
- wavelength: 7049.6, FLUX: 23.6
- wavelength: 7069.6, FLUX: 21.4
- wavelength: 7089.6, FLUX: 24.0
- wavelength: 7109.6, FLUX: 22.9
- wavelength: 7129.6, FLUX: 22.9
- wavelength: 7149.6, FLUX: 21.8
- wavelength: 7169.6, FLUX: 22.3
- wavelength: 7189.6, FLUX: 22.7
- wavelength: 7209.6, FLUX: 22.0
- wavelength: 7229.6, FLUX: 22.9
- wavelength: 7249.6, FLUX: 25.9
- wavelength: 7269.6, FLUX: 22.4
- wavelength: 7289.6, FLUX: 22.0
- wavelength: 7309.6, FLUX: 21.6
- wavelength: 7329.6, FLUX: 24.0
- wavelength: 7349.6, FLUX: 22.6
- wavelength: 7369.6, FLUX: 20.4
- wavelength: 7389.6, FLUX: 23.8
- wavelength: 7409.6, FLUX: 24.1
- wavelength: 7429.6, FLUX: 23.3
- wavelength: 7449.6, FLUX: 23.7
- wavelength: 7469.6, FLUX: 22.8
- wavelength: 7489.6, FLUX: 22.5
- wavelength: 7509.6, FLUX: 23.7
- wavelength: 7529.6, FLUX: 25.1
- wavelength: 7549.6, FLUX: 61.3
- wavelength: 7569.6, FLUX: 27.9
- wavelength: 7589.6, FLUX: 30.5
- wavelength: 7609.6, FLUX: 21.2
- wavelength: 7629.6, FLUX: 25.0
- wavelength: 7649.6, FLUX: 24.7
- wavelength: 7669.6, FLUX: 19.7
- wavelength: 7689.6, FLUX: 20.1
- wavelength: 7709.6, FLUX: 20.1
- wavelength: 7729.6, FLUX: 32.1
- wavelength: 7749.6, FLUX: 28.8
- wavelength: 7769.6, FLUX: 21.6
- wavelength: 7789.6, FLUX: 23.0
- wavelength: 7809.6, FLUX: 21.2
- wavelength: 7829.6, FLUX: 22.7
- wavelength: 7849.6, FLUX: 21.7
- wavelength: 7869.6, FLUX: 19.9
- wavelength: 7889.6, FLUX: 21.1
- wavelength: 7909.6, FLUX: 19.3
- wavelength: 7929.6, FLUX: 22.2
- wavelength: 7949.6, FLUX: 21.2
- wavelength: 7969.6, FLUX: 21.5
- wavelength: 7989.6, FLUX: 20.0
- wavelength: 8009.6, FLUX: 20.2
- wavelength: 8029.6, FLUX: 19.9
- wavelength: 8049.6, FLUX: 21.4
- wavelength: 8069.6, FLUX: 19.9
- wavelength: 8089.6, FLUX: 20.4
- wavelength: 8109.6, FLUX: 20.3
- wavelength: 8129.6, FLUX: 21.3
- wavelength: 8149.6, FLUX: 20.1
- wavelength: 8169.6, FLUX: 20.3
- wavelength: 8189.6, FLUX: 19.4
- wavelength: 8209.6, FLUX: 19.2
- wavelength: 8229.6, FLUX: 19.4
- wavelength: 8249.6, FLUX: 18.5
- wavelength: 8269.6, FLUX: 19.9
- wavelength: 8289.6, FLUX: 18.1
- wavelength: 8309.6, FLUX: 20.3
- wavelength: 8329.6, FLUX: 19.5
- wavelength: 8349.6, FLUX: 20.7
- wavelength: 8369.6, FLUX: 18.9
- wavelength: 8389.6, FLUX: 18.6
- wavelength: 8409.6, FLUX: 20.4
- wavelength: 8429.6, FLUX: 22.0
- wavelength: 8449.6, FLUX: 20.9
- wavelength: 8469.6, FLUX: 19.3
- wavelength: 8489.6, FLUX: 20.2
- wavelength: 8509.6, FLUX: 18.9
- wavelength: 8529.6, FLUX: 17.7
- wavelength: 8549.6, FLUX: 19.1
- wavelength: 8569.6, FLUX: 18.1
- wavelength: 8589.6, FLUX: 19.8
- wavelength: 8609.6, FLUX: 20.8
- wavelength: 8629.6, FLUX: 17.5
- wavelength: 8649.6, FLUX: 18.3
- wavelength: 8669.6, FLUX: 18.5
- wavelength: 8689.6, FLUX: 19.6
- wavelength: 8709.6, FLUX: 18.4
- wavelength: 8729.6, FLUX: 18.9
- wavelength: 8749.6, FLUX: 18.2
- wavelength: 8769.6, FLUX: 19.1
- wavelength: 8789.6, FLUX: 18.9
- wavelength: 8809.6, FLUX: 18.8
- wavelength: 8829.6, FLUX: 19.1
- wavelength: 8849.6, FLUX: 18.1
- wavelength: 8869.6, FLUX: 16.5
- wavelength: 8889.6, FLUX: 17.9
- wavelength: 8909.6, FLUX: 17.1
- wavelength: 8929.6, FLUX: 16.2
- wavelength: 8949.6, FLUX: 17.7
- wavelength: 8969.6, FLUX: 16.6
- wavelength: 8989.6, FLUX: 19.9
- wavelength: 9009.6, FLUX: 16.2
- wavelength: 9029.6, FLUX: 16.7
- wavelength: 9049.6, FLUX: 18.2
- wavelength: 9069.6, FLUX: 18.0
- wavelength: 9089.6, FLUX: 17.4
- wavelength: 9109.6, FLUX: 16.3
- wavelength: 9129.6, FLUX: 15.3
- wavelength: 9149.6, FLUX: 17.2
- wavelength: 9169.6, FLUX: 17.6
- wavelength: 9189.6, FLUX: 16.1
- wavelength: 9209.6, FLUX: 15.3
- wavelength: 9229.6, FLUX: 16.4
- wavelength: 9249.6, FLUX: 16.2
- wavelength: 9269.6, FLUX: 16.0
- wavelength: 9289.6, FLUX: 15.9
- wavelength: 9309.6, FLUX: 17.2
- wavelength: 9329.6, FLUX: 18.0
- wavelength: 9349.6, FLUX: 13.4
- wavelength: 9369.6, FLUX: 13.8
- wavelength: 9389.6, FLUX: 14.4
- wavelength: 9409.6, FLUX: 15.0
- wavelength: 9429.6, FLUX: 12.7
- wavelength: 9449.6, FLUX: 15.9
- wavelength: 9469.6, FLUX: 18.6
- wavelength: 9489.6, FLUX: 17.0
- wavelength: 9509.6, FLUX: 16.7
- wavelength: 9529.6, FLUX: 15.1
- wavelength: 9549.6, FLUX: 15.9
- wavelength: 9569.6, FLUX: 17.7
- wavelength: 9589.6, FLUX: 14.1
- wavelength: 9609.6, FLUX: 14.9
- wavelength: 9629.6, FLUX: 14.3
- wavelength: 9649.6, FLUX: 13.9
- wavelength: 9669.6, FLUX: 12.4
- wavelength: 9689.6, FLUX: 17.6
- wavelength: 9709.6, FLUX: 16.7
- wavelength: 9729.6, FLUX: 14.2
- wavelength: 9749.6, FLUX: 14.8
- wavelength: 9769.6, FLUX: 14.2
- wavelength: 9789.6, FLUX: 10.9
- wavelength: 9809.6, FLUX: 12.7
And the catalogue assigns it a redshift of 0.15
